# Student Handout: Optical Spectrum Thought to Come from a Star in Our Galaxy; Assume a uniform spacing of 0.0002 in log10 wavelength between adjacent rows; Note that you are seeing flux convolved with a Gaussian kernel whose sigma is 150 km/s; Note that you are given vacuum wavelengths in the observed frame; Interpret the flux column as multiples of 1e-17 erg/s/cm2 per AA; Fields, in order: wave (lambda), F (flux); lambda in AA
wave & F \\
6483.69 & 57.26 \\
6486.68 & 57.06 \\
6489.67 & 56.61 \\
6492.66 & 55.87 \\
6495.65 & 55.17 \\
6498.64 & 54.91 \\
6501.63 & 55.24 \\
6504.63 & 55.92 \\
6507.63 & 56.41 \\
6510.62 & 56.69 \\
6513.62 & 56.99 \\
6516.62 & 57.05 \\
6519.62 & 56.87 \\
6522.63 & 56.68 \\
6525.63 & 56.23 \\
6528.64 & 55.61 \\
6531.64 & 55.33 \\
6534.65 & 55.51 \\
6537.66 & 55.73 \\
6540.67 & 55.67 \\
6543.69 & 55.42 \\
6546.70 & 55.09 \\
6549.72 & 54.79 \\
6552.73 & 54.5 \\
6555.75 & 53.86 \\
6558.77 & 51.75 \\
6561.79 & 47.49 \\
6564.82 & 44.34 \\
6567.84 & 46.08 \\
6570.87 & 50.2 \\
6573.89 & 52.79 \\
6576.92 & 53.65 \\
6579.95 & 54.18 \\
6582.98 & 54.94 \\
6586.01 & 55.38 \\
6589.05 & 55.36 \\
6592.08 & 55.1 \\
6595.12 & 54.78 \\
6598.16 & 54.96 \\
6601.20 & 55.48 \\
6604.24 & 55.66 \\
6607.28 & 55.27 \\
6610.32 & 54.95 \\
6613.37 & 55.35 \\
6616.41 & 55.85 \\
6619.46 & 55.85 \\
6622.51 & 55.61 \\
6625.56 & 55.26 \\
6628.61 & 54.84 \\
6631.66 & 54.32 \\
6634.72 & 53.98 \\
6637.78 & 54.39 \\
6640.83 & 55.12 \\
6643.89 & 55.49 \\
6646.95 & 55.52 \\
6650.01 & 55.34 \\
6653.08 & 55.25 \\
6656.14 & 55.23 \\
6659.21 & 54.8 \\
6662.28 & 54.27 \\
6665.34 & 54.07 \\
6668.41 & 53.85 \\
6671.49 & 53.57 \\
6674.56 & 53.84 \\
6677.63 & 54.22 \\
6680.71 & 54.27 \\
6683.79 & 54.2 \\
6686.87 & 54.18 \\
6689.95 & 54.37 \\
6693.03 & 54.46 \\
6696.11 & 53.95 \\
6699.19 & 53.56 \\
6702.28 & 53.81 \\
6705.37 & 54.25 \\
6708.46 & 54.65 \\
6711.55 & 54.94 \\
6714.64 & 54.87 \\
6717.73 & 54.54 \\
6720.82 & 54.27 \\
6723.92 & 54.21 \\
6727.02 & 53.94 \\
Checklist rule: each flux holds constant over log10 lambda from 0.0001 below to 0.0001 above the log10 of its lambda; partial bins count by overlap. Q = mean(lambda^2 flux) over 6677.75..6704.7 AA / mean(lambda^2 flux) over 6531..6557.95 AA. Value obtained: 1.0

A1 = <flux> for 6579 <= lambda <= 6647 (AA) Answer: 55.1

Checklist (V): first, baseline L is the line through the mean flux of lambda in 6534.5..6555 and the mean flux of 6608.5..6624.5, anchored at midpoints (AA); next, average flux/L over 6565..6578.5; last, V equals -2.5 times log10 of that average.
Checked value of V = 0.11 mag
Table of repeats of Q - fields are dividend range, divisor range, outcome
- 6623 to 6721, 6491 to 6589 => 1.05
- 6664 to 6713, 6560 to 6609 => 1.06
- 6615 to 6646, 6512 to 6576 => 1.05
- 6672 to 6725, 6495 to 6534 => 1.02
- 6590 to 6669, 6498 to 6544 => 1.02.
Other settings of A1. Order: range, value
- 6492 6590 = 54.3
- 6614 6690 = 54.7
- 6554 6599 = 52.3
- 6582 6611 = 55.2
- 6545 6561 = 53.7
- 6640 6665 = 55.1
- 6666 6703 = 54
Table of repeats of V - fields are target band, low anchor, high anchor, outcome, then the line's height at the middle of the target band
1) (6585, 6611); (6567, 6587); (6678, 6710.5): -0.05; 52.9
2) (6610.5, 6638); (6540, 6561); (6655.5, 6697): -0.02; 54.2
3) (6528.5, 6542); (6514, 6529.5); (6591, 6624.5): 0.01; 56.4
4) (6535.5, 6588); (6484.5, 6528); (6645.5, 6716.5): 0.06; 55.7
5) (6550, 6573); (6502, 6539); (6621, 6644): 0.12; 55.7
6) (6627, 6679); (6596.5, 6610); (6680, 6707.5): 0.00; 54.7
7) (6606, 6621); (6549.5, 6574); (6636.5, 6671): -0.05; 52.8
